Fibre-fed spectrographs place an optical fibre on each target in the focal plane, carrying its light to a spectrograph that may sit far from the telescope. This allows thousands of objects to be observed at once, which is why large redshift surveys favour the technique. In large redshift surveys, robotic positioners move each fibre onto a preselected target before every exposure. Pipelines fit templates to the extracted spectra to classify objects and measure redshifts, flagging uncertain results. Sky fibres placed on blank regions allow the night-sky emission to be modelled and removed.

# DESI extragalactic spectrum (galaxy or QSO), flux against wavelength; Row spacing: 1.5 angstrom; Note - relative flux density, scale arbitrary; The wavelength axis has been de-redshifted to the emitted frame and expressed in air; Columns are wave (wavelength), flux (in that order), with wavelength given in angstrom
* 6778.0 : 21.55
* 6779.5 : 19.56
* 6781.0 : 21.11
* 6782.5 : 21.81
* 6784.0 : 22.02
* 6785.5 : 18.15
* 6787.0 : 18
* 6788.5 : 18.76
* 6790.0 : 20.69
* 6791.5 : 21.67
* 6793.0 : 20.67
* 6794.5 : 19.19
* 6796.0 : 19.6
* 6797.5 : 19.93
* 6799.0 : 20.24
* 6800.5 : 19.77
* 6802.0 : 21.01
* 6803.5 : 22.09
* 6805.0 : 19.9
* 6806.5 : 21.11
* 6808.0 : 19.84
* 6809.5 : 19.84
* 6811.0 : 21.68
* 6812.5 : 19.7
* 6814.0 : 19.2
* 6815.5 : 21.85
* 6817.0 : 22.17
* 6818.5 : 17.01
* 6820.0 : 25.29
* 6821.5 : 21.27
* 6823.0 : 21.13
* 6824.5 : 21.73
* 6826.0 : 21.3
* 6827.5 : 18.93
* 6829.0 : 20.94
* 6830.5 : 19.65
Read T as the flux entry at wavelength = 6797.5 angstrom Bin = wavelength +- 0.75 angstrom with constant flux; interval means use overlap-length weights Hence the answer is 19.93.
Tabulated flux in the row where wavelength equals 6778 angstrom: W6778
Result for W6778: 21.55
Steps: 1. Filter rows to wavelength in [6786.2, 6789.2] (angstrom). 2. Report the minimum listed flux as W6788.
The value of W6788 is 18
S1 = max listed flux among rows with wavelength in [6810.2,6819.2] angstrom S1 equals 22.17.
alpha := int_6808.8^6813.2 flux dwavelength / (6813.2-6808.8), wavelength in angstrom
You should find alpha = 20.4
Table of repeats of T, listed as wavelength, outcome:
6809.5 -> 19.84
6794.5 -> 19.19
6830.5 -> 19.65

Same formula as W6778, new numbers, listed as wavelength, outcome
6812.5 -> 19.7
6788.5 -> 18.76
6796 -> 19.6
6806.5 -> 21.11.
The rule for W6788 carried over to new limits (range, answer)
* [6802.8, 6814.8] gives 19.2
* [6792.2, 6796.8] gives 19.19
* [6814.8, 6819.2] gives 17.01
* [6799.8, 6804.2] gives 19.77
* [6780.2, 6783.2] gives 21.11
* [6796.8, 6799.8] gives 19.93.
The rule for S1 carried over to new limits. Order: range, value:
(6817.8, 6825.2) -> 25.29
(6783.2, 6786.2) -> 22.02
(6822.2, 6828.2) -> 21.73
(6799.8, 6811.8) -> 22.09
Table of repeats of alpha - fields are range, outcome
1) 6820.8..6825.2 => 21.4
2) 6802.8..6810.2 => 20.6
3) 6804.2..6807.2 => 20.5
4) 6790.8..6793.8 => 21.1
